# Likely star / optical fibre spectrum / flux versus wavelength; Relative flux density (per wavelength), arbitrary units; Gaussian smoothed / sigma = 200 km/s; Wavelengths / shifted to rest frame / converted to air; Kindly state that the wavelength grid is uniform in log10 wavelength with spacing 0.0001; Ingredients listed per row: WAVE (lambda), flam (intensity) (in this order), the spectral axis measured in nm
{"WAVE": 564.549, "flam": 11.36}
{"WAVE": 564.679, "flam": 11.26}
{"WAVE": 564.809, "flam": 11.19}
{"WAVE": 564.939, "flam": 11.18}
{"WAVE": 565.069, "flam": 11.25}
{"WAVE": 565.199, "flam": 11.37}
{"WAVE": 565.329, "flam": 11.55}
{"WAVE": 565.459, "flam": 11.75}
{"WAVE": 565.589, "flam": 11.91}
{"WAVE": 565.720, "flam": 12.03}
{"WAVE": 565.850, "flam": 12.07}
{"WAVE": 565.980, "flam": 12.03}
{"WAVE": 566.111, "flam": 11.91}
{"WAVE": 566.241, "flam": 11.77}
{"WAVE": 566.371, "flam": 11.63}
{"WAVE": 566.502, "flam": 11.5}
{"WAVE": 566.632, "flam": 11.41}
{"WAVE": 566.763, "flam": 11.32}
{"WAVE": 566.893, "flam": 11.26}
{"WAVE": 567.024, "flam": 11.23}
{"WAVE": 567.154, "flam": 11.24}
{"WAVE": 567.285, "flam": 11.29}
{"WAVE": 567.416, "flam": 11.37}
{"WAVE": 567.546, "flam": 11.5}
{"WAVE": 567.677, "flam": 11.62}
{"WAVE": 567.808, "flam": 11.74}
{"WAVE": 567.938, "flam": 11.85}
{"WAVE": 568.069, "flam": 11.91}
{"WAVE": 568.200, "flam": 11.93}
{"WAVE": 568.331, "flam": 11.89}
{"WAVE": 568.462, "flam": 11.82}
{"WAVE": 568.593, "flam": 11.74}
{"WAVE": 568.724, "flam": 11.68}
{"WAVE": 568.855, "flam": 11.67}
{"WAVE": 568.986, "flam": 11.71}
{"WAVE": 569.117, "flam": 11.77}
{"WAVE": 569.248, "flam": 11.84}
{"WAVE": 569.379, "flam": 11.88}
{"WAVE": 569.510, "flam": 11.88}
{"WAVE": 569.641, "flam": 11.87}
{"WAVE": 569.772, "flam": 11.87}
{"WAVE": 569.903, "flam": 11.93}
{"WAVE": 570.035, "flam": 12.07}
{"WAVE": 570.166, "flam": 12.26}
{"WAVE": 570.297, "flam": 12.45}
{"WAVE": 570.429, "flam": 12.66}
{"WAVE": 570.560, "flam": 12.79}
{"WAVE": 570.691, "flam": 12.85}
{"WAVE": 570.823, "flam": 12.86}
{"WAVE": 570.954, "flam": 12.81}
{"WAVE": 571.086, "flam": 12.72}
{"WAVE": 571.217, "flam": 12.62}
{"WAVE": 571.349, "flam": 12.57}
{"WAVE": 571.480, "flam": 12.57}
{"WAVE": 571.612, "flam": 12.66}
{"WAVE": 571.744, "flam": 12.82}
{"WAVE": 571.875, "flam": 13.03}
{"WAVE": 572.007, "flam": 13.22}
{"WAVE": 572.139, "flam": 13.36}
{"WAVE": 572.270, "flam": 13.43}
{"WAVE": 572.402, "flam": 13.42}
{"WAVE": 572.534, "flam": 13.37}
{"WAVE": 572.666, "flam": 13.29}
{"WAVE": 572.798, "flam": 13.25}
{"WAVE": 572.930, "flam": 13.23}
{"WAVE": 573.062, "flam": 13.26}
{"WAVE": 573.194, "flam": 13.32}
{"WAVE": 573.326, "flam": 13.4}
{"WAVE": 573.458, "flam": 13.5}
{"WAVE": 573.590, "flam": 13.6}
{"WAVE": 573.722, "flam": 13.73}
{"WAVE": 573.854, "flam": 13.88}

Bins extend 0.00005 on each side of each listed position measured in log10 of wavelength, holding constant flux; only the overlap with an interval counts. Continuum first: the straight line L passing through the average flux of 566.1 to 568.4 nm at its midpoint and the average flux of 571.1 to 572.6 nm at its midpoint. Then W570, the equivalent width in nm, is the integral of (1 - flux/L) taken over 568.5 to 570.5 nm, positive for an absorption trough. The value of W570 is 0.05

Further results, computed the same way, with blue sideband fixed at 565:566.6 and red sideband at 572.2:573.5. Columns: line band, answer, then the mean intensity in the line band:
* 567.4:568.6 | 0.05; 11.8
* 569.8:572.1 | 0.05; 12.6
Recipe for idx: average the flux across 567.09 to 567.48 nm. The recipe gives 11.3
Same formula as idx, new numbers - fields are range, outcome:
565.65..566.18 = 12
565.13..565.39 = 11.5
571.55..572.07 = 12.9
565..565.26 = 11.3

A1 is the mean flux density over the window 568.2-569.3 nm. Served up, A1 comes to 11.8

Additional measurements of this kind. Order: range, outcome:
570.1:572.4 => 12.8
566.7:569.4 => 11.6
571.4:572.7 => 13.1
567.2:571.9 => 12.1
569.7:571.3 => 12.5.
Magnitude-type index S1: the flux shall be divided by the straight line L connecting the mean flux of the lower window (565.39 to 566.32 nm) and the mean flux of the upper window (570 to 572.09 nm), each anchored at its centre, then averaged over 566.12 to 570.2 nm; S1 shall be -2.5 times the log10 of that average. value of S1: 0.05 mag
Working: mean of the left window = 11.9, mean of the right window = 12.7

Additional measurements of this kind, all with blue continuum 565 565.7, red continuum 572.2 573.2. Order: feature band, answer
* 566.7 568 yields 0.06 mag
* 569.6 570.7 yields 0.04 mag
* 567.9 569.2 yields 0.05 mag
